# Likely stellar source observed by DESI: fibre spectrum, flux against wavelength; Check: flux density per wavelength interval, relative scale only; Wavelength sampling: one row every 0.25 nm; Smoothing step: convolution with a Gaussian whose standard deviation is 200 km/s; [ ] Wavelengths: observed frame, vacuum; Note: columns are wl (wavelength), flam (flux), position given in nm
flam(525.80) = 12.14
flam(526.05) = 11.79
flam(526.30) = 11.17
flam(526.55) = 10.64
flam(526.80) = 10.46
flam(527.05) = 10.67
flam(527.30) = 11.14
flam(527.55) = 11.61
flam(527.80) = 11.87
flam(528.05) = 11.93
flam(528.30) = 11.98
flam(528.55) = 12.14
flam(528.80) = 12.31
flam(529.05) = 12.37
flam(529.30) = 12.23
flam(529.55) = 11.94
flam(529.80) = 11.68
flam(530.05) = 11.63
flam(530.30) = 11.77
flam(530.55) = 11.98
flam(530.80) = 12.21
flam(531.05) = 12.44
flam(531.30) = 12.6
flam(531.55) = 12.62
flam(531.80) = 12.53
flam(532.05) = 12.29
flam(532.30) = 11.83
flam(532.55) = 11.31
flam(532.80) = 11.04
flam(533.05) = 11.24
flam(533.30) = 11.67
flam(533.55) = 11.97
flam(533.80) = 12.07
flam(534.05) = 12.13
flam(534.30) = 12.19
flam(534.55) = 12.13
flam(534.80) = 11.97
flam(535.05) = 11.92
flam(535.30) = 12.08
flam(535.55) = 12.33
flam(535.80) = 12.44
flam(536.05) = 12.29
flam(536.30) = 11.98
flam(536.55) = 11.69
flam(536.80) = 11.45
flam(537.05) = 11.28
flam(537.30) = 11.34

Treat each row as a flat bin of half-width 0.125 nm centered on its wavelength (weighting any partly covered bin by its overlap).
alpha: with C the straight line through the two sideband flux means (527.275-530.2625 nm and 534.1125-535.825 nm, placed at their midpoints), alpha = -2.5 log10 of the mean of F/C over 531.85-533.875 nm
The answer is 0.03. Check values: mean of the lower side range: 11.9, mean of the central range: 11.7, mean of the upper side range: 12.1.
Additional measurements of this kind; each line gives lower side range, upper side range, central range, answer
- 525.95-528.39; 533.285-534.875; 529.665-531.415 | -0.03 mag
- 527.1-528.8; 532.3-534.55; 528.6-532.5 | -0.04 mag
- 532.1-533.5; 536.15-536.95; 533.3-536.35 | -0.05 mag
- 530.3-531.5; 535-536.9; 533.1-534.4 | 0.02 mag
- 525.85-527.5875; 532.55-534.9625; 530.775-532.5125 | -0.07 mag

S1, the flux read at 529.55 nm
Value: 11.94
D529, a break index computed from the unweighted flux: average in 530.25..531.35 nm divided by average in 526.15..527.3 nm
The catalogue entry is 1.13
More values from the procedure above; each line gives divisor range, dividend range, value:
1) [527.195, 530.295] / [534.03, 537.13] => 1.01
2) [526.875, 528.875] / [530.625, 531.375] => 1.06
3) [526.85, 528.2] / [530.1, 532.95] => 1.06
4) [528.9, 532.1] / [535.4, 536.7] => 1.00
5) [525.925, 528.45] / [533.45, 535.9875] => 1.07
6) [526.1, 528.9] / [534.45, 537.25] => 1.04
